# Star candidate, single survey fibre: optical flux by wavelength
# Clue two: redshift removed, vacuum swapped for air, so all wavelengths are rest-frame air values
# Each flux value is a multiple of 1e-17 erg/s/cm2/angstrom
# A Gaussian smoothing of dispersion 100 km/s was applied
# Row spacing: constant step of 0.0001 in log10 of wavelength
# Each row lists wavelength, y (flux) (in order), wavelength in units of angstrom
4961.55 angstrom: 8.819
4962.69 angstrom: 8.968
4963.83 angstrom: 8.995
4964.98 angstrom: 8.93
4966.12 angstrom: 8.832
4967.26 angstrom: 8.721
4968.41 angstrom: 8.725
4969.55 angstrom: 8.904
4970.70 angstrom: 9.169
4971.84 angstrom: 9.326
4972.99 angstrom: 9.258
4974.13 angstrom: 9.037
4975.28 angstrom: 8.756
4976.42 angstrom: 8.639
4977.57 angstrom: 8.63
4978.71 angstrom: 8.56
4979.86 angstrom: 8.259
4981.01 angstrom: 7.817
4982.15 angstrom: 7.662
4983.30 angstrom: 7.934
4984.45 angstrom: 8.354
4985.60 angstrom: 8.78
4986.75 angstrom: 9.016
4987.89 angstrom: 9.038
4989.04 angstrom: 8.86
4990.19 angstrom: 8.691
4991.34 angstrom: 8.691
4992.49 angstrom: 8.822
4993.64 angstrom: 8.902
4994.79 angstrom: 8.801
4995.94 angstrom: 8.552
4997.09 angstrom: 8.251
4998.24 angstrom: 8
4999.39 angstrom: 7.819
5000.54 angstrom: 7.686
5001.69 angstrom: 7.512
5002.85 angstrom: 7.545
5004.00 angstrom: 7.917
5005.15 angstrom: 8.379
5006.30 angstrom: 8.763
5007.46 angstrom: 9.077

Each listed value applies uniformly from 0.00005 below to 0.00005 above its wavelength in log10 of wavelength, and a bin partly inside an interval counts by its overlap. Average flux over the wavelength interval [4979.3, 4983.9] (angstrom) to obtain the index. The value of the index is 7.92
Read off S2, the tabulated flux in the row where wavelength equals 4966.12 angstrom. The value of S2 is 8.832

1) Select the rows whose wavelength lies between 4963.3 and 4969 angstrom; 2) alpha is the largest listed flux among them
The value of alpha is 8.995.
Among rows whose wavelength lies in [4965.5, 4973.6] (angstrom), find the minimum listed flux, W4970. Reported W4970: 8.721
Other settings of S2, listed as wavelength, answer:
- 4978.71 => 8.56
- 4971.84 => 9.326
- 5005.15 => 8.379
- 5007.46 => 9.077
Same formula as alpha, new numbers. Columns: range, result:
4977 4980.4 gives 8.63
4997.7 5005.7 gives 8.379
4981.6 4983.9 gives 7.934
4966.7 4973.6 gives 9.326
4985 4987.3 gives 9.016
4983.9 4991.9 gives 9.038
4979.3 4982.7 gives 8.259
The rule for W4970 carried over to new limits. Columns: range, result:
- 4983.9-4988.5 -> 8.354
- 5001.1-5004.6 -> 7.512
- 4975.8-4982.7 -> 7.662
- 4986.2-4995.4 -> 8.691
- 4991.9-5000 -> 7.819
